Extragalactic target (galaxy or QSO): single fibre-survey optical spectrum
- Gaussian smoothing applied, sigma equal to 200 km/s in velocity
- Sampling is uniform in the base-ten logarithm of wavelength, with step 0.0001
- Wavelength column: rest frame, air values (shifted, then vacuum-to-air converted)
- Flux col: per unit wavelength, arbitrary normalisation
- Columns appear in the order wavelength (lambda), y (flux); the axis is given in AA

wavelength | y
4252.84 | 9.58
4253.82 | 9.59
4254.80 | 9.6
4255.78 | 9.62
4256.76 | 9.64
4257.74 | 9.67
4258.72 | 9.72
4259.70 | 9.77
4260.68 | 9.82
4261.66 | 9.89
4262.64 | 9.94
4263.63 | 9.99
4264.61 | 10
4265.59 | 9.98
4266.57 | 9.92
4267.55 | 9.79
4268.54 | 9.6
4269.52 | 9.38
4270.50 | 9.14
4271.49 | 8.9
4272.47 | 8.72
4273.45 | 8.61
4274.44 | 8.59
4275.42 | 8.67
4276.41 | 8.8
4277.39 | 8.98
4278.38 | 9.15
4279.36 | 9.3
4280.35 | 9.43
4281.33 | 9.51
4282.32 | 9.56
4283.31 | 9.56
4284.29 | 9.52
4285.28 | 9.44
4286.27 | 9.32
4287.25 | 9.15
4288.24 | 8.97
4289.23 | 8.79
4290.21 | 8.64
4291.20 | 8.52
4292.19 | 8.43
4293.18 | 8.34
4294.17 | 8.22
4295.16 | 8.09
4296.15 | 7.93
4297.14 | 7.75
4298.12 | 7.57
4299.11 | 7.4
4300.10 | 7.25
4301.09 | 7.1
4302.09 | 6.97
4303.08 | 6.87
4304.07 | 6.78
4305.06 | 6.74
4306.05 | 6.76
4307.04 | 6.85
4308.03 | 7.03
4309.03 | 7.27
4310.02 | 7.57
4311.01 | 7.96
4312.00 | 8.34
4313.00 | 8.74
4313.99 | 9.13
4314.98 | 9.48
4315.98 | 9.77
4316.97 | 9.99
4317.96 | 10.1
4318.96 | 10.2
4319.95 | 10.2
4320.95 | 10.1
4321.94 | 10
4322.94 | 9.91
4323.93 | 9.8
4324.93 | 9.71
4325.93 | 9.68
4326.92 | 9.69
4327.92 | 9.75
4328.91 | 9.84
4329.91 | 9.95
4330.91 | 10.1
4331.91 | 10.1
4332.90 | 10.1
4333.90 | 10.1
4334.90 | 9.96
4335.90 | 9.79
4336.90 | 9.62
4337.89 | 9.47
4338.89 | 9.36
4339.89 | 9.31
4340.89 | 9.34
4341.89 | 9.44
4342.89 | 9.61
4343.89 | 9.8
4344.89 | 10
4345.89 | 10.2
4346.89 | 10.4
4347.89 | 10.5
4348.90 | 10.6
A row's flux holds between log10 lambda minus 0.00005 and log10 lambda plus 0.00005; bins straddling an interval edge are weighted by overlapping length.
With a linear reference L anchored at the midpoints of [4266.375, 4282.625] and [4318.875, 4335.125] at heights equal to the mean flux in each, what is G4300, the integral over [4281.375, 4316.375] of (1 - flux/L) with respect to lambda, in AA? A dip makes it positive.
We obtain 4.9 AA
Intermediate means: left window 9.16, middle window 8.18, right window 9.95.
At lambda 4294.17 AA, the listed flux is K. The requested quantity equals 8.22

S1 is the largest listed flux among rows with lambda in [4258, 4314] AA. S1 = 10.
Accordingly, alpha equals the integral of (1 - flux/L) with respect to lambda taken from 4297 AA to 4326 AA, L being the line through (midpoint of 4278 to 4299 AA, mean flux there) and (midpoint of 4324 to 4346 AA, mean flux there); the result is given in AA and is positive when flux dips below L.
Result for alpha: 2.7 AA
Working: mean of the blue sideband 8.79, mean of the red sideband 9.76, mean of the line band 8.43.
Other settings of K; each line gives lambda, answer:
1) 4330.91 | 10.1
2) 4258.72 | 9.72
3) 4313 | 8.74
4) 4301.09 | 7.1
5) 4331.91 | 10.1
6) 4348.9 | 10.6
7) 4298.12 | 7.57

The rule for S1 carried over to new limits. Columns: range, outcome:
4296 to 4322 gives 10.2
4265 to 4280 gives 9.98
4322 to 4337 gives 10.1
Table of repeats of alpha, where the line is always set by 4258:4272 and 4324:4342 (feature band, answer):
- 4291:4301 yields 1.9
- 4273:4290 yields 1.0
